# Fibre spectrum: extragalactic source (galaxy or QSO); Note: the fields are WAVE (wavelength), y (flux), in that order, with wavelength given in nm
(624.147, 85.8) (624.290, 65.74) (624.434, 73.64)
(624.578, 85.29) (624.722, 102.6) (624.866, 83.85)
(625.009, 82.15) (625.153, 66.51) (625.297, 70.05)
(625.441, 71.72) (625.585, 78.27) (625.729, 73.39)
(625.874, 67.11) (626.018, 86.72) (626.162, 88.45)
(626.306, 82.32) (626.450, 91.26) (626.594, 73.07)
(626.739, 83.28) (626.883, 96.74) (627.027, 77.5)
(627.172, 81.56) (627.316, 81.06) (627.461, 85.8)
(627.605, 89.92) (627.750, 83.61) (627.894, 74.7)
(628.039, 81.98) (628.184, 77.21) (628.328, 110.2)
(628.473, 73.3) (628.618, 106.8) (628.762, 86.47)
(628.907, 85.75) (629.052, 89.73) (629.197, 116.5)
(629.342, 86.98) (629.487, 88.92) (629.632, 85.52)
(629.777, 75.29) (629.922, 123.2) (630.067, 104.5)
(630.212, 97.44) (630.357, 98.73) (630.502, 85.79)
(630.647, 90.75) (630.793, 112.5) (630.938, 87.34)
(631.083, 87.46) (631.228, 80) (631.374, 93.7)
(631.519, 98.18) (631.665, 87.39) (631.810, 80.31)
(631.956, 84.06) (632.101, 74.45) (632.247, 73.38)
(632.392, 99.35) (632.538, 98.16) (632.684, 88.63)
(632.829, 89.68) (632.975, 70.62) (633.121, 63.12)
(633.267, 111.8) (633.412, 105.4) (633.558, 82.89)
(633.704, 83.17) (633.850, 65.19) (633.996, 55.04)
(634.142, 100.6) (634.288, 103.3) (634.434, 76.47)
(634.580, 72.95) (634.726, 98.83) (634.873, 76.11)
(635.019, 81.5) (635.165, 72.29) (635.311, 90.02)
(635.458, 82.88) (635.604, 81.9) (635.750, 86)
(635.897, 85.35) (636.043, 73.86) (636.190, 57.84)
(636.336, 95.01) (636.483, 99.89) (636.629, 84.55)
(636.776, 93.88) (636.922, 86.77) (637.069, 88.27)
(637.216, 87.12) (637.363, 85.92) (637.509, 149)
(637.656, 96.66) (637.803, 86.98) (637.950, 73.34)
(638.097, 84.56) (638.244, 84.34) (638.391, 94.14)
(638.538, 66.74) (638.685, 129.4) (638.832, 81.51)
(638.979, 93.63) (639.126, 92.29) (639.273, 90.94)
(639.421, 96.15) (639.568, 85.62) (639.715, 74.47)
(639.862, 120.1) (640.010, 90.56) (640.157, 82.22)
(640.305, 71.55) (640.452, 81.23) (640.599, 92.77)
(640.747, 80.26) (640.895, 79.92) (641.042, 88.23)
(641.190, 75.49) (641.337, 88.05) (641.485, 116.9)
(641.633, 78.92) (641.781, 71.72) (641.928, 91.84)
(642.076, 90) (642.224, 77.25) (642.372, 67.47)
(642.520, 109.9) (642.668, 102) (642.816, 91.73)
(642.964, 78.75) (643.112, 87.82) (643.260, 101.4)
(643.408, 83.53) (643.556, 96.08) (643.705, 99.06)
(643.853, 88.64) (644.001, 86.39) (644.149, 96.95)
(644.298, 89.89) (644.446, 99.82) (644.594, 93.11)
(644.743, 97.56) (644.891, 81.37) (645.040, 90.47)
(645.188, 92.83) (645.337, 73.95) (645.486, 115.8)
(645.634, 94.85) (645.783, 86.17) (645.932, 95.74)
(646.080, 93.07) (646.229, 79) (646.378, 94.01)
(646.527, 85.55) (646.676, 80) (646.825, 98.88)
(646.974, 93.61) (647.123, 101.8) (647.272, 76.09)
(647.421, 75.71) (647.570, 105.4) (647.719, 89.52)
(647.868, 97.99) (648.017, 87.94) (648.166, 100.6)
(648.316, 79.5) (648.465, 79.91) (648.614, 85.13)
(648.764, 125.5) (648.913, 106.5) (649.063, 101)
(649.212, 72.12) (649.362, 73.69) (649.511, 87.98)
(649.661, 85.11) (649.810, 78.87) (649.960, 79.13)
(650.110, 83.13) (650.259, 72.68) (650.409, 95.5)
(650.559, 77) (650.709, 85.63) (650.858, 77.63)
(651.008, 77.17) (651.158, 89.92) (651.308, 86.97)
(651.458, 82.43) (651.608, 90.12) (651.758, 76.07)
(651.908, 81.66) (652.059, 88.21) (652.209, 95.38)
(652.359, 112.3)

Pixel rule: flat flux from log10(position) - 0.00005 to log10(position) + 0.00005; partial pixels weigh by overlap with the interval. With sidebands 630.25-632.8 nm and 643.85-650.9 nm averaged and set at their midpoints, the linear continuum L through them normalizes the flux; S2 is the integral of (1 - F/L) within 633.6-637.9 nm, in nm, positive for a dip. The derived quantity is 0.17 nm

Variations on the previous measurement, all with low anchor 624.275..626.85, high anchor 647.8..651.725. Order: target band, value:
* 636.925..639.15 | -0.250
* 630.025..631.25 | -0.195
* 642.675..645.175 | -0.196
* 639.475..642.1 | -0.078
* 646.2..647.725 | -0.060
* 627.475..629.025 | -0.125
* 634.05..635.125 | -0.049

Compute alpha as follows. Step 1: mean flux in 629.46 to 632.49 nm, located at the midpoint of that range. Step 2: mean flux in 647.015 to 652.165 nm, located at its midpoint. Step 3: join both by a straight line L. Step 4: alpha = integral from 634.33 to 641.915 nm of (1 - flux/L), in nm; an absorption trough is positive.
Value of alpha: 0.17 nm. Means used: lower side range 91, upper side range 87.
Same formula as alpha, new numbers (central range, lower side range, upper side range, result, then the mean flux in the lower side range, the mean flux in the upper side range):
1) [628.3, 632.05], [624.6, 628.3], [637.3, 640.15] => -0.330 nm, 81.6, 93.3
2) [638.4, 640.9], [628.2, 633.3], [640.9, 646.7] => 0.030 nm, 90.7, 90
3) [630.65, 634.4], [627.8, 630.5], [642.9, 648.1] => 0.203 nm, 92.2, 91.2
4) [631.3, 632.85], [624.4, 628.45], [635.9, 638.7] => -0.035 nm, 82.1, 89.5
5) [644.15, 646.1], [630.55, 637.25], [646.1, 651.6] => -0.129 nm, 85.6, 87.5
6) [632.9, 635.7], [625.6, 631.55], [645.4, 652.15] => 0.178 nm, 88.6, 88.2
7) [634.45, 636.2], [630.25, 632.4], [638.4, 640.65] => 0.171 nm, 88.7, 90.1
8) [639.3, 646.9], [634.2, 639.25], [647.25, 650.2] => -0.094 nm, 88.1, 88.7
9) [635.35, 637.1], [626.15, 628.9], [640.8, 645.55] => 0.066 nm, 85.5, 90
